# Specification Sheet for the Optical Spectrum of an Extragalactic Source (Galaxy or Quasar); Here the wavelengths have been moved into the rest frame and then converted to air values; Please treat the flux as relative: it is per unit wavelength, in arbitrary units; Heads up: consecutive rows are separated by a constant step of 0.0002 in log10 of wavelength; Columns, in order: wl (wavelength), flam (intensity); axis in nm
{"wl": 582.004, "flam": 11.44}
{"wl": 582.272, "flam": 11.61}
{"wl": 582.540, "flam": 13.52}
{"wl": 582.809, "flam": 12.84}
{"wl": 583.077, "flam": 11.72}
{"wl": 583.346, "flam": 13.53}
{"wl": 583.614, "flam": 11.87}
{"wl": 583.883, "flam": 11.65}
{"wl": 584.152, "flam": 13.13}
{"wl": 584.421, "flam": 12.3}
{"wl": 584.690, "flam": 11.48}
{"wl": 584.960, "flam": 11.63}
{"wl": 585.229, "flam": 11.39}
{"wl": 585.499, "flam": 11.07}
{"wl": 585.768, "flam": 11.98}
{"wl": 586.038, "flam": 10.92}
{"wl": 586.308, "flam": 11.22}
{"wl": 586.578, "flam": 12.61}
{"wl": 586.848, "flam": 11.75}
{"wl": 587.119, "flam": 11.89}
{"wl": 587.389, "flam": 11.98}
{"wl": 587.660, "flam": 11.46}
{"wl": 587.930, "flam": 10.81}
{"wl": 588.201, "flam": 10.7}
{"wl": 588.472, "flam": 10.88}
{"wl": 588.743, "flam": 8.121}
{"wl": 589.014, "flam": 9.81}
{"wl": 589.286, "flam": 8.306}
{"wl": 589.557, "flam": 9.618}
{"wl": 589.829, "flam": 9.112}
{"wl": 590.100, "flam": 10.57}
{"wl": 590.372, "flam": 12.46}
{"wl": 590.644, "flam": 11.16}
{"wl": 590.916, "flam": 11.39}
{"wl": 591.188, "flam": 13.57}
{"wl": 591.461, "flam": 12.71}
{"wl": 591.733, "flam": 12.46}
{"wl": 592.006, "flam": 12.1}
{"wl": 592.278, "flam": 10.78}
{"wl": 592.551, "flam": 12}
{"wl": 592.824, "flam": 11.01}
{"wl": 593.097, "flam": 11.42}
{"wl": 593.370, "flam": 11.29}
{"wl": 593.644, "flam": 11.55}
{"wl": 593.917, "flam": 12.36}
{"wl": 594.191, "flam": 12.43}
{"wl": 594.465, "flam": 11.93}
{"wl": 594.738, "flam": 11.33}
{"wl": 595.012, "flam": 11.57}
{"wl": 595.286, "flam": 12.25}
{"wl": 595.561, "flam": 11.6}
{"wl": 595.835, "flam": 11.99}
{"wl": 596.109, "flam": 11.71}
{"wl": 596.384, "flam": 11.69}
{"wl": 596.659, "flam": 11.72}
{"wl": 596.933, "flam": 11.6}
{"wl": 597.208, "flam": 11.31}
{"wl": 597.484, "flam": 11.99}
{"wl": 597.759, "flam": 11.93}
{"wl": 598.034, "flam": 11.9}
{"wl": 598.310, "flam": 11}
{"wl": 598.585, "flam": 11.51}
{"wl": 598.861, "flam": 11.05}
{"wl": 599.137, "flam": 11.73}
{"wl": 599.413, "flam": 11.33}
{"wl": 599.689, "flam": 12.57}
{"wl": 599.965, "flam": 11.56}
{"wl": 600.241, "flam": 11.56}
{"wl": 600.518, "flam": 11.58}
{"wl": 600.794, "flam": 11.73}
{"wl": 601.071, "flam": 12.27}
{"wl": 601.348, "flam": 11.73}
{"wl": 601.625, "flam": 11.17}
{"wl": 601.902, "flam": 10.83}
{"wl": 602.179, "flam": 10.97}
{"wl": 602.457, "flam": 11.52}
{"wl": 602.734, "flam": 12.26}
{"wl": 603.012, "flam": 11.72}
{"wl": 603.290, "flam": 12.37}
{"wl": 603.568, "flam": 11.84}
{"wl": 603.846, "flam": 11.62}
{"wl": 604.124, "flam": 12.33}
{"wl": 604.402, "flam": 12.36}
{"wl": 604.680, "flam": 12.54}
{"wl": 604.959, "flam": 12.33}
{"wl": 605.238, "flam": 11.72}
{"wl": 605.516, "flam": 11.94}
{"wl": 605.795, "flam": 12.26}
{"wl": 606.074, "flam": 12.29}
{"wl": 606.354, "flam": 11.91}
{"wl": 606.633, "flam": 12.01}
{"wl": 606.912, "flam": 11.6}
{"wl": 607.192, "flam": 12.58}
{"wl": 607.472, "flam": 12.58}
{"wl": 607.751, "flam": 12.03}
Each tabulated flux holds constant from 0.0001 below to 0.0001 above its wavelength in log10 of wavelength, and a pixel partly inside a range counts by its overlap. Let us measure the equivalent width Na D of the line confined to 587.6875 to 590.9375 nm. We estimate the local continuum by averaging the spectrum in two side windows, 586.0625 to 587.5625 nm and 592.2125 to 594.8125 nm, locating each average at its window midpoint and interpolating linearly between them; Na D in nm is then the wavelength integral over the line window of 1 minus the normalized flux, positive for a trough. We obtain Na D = 0.41 nm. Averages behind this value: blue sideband 11.8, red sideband 11.6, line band 10.2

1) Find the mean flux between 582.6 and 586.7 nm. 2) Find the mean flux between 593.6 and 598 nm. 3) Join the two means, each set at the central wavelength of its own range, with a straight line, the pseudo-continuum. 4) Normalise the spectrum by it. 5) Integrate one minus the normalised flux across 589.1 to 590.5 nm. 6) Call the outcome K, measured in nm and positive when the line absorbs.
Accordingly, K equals 0.22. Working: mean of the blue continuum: 12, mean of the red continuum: 11.8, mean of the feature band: 9.99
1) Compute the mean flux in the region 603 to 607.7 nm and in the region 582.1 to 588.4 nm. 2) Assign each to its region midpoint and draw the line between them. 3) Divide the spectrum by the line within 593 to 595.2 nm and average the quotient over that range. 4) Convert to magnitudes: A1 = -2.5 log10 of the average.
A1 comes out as 0.02 mag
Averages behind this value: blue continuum 11.9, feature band 11.8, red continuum 12.1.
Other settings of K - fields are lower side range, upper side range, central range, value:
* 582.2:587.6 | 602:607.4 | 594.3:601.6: 0.190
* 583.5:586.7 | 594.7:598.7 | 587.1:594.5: 0.336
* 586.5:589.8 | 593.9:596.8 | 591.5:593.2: -0.057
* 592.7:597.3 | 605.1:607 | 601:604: 0.059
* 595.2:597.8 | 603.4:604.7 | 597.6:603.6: 0.157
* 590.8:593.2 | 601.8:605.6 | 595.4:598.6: 0.068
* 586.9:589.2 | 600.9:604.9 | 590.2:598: -0.474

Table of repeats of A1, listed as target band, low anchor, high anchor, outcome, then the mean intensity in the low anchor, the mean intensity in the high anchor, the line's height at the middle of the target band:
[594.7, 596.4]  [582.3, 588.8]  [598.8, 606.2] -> 0.003 mag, 11.7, 11.8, 11.8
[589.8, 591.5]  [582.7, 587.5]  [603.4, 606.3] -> 0.030 mag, 11.9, 12.1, 12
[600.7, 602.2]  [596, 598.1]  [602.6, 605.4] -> 0.045 mag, 11.7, 12.1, 12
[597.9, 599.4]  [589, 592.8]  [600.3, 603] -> 0.003 mag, 11.2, 11.6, 11.5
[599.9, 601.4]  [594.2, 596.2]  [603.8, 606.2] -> 0.025 mag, 11.8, 12.2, 12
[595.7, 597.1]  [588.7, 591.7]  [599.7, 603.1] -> -0.048 mag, 10.8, 11.6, 11.2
